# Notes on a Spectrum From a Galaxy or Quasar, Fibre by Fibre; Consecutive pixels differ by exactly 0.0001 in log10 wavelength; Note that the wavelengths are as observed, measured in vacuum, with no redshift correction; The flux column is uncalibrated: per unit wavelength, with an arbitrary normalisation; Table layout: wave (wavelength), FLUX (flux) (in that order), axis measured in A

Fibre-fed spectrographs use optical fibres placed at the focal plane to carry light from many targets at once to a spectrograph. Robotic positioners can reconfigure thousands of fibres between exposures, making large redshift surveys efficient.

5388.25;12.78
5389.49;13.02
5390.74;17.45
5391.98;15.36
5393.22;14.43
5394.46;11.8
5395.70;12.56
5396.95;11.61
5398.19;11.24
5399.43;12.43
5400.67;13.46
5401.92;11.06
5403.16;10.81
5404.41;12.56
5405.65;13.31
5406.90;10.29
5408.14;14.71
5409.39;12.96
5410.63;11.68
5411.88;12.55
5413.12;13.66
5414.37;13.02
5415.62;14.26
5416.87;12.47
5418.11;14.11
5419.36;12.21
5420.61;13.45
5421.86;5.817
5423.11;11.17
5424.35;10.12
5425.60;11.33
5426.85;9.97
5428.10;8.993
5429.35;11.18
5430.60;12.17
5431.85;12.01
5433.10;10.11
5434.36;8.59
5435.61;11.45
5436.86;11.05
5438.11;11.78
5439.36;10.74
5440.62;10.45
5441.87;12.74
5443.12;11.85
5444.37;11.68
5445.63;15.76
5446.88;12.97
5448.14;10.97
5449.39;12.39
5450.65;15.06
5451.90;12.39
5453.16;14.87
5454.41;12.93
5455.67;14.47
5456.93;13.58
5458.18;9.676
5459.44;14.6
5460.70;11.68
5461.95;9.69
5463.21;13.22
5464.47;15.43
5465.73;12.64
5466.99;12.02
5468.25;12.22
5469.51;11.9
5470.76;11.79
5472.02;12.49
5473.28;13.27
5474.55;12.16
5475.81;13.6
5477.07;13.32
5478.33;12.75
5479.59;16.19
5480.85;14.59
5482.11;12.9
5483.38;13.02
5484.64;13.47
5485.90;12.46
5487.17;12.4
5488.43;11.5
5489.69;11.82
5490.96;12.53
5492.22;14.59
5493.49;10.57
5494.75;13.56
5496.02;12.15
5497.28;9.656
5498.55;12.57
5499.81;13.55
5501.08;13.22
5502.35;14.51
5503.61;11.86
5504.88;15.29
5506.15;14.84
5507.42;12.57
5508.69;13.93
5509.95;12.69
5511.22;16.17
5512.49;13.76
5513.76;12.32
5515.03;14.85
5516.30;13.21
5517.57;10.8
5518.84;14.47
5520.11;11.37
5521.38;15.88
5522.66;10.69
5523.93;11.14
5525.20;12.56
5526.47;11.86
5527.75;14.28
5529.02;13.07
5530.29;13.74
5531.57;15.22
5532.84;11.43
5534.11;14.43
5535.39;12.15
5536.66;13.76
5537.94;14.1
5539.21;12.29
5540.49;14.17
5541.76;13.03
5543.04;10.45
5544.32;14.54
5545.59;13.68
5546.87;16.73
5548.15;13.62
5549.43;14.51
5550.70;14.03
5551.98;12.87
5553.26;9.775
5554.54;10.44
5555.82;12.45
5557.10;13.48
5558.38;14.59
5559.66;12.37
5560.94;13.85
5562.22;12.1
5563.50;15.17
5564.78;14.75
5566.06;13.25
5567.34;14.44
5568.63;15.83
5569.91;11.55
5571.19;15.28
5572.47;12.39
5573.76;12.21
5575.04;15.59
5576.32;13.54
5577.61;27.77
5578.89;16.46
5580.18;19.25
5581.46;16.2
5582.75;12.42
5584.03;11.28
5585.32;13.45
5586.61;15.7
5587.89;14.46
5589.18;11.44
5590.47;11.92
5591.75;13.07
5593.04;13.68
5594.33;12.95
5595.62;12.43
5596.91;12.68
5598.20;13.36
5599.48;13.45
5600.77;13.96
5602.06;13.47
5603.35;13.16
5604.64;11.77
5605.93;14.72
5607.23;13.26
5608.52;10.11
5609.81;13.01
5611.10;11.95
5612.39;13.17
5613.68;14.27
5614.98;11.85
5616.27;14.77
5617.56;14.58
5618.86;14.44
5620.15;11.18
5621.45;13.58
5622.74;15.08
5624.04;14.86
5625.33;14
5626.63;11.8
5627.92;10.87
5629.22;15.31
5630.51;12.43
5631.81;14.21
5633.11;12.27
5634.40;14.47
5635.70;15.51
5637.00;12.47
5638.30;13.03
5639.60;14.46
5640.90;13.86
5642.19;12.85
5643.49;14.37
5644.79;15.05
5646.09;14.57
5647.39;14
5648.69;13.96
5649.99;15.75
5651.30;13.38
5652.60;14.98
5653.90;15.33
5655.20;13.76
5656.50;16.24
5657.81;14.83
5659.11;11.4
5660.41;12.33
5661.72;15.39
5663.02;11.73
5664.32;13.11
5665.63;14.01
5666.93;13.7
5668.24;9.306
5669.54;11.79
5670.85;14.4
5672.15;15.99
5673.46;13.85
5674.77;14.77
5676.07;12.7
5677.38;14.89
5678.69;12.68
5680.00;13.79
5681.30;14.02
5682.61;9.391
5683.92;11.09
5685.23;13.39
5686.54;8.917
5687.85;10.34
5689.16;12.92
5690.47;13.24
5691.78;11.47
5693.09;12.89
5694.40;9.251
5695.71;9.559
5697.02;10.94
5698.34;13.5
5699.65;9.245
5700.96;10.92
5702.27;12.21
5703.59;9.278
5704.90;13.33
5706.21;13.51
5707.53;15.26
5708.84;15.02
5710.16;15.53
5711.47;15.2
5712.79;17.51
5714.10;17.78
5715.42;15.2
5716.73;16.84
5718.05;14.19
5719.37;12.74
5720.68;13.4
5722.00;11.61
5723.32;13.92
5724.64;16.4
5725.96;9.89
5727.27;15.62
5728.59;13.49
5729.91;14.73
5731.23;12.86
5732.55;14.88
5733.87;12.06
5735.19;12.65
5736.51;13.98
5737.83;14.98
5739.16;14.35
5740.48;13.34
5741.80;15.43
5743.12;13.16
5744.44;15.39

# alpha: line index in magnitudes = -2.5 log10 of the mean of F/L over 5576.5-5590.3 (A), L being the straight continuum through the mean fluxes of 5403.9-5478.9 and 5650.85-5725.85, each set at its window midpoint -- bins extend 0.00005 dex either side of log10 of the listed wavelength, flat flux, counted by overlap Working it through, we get -0.22 mag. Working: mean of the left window 12.2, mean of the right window 13.2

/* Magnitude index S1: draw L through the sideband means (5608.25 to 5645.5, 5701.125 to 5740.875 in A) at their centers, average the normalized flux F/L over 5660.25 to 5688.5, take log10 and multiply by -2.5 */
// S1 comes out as 0.077 mag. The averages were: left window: 13.5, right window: 14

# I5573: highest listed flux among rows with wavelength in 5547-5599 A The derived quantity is 27.77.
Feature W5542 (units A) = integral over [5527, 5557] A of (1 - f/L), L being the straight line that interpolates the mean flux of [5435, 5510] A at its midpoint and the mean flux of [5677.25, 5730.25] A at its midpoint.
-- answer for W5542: -0.9 A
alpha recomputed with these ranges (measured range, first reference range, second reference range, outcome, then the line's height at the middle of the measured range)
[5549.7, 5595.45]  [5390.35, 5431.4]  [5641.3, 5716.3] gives -0.09 mag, 12.9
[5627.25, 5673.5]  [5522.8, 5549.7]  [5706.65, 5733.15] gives 0.03 mag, 14.1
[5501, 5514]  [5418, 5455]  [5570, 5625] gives -0.10 mag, 12.6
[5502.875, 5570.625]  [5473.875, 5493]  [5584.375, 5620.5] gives -0.02 mag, 13.1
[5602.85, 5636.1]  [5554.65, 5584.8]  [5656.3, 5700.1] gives 0.02 mag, 13.6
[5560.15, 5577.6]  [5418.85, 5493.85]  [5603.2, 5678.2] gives -0.10 mag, 13.1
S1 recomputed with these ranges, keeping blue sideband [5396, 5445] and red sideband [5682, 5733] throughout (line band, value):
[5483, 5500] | -0.03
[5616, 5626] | -0.12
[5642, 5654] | -0.14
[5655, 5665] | -0.07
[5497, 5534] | -0.09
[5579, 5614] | -0.08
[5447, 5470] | -0.08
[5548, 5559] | -0.05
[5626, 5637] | -0.05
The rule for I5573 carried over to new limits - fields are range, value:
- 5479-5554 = 16.73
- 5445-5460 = 15.76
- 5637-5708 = 16.24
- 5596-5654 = 15.75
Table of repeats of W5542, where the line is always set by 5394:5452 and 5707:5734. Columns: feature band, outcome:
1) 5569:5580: -2.10 A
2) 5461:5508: -1.63 A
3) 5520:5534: -0.16 A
